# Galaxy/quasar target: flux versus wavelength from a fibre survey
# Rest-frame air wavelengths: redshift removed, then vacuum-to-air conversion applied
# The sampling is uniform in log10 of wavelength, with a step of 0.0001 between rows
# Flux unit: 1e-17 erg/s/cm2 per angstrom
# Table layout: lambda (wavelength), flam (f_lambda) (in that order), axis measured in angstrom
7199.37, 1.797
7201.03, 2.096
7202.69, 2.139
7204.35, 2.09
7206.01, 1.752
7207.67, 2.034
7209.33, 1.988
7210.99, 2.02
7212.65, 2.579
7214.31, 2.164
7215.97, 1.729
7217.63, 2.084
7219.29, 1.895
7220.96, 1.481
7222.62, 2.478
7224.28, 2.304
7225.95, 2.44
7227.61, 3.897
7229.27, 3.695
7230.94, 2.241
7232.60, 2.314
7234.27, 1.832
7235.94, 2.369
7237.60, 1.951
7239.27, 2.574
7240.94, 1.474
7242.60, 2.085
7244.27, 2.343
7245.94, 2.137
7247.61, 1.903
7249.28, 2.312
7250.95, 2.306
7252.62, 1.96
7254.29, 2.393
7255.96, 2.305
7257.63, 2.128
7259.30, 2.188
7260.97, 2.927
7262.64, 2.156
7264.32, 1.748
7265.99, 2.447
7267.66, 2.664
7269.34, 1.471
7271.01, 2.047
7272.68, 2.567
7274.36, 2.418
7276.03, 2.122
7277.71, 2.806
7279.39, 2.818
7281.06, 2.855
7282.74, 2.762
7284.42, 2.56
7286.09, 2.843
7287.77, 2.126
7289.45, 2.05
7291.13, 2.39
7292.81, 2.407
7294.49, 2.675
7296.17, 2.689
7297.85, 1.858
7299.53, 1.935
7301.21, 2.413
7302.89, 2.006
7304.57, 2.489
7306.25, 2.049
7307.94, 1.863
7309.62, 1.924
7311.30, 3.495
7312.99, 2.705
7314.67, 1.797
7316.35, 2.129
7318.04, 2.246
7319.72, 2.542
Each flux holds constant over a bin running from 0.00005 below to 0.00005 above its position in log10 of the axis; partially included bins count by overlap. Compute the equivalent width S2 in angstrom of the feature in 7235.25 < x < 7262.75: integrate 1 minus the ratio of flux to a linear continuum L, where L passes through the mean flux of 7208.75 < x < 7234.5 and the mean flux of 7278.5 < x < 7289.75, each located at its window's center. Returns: 2.8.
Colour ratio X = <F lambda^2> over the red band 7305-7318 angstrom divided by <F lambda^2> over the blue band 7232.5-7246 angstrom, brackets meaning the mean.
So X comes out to 1.11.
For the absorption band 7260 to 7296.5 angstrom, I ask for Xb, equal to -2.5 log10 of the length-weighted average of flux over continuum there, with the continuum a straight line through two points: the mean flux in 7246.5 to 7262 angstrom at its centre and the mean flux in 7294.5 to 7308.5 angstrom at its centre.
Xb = -0.09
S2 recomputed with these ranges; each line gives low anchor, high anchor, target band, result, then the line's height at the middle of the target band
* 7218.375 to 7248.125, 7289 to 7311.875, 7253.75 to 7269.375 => 0.1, 2.3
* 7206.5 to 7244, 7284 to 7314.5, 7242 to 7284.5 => -0.4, 2.3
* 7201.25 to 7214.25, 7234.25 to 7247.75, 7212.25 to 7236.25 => -3.1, 2.09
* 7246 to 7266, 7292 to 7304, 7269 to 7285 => -1.5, 2.25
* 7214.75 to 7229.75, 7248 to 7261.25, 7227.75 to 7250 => 0.4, 2.34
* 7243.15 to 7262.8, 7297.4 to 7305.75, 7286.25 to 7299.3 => -0.9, 2.17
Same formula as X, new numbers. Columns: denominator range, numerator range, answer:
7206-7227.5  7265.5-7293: 1.15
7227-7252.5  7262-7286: 1.04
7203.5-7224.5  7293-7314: 1.18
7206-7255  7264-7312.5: 1.08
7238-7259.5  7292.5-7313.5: 1.10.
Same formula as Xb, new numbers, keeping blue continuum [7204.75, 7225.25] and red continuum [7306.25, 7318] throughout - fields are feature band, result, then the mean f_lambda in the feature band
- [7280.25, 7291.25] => -0.13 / 2.52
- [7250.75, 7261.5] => -0.07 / 2.3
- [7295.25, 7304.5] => 0.02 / 2.21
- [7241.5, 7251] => -0.01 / 2.15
